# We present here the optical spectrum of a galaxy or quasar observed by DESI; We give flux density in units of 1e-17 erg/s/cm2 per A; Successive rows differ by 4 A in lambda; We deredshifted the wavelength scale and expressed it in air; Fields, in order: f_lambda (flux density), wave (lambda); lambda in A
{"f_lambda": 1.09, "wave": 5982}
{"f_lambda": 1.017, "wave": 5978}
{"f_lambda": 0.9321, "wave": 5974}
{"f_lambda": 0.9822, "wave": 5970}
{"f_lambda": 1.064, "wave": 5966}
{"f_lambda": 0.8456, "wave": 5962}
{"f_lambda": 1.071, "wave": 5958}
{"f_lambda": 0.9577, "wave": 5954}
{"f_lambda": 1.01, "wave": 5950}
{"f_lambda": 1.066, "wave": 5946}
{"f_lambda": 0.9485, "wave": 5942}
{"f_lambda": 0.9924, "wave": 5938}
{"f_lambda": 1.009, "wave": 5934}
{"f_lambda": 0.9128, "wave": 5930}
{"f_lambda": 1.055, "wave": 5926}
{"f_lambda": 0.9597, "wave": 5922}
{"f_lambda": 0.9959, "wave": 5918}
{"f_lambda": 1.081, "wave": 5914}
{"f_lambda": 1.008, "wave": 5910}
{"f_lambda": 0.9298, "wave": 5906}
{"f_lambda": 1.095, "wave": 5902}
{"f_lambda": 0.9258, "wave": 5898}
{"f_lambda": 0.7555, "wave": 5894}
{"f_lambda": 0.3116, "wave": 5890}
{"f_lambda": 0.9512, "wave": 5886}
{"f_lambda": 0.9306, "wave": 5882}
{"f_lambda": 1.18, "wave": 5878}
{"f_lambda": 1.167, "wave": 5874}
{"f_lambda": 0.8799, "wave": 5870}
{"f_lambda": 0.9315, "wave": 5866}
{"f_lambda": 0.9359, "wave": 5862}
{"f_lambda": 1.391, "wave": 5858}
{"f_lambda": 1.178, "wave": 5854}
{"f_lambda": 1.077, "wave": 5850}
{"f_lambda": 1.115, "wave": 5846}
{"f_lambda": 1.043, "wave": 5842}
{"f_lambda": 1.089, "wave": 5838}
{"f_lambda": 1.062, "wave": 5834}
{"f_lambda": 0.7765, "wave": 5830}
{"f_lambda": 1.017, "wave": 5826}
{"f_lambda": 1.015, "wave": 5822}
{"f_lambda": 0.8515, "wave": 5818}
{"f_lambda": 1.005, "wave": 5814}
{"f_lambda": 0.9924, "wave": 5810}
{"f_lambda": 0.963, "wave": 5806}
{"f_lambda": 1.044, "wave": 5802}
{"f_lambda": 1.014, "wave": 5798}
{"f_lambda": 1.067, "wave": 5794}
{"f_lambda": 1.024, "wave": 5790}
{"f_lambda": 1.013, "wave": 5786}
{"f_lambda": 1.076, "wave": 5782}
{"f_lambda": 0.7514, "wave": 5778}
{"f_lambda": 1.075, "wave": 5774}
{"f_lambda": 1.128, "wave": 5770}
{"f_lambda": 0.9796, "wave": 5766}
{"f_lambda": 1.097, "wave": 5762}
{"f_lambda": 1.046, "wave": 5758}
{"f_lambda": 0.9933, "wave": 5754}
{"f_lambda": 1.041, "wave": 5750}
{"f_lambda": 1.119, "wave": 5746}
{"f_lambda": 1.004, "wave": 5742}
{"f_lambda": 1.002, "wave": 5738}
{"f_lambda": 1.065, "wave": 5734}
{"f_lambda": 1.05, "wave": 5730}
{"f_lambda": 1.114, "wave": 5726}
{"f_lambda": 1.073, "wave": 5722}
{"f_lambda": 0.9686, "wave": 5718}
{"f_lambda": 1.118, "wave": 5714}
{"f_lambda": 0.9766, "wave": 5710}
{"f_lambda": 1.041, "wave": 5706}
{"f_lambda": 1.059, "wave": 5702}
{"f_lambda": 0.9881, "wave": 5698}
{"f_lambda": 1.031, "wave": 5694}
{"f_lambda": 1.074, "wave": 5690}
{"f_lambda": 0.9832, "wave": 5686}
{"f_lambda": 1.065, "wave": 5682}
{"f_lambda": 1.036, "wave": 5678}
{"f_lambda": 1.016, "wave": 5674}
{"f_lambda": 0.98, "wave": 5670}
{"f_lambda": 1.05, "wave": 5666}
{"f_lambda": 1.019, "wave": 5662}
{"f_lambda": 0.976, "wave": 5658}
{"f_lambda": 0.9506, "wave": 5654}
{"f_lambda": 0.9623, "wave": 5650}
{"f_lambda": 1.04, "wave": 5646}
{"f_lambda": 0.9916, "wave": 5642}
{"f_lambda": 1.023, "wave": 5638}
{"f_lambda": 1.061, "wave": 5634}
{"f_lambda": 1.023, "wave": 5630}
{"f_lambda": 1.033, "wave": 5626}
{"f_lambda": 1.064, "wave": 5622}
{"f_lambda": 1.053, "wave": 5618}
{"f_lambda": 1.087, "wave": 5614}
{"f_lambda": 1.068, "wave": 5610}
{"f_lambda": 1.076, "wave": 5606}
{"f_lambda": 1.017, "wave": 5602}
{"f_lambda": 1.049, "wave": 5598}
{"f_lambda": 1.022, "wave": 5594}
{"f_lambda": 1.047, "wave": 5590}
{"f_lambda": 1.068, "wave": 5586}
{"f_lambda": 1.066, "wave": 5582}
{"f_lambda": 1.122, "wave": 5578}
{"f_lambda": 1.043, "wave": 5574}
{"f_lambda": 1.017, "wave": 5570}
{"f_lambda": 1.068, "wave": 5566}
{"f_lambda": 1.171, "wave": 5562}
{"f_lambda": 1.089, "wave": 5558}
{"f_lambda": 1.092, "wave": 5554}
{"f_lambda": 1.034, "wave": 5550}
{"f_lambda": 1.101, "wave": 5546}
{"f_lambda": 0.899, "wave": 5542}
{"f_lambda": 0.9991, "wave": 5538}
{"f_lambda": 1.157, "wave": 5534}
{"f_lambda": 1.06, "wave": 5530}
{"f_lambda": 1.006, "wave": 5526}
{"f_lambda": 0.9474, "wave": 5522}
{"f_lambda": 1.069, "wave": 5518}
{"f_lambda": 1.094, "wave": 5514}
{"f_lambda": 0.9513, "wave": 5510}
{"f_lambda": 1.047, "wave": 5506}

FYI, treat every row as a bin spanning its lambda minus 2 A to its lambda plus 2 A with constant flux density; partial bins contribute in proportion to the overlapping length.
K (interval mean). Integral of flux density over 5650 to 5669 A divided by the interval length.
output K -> 0.994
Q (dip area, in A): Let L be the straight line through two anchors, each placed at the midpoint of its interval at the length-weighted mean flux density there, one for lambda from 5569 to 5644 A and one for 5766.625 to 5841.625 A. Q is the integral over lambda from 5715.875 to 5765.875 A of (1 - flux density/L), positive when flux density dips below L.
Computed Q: -1.5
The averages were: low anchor 1.05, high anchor 0.999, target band 1.05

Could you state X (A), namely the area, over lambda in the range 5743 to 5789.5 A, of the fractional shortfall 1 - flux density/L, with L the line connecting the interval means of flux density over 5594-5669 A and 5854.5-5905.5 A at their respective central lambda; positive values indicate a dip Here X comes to -1.70 A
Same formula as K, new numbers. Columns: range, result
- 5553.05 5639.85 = 1.06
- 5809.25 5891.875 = 0.996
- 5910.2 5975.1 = 0.994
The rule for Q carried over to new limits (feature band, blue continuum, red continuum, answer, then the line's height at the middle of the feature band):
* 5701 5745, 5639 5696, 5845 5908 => -1.73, 1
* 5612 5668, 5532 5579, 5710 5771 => 1.80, 1.06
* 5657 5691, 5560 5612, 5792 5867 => 0.98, 1.05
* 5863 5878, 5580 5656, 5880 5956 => -0.90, 0.957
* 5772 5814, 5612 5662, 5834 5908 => 0.09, 1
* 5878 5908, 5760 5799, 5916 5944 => 3.83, 0.992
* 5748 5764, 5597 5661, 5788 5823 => -0.61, 1.01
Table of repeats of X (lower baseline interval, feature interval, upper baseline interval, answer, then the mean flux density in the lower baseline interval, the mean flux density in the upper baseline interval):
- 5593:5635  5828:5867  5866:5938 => -3.78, 1.05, 0.951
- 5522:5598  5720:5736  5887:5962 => -1.12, 1.06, 0.946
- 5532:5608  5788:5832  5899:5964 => 1.64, 1.06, 0.995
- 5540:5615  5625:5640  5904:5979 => 0.20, 1.06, 0.991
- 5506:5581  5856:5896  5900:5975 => 2.46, 1.05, 0.996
